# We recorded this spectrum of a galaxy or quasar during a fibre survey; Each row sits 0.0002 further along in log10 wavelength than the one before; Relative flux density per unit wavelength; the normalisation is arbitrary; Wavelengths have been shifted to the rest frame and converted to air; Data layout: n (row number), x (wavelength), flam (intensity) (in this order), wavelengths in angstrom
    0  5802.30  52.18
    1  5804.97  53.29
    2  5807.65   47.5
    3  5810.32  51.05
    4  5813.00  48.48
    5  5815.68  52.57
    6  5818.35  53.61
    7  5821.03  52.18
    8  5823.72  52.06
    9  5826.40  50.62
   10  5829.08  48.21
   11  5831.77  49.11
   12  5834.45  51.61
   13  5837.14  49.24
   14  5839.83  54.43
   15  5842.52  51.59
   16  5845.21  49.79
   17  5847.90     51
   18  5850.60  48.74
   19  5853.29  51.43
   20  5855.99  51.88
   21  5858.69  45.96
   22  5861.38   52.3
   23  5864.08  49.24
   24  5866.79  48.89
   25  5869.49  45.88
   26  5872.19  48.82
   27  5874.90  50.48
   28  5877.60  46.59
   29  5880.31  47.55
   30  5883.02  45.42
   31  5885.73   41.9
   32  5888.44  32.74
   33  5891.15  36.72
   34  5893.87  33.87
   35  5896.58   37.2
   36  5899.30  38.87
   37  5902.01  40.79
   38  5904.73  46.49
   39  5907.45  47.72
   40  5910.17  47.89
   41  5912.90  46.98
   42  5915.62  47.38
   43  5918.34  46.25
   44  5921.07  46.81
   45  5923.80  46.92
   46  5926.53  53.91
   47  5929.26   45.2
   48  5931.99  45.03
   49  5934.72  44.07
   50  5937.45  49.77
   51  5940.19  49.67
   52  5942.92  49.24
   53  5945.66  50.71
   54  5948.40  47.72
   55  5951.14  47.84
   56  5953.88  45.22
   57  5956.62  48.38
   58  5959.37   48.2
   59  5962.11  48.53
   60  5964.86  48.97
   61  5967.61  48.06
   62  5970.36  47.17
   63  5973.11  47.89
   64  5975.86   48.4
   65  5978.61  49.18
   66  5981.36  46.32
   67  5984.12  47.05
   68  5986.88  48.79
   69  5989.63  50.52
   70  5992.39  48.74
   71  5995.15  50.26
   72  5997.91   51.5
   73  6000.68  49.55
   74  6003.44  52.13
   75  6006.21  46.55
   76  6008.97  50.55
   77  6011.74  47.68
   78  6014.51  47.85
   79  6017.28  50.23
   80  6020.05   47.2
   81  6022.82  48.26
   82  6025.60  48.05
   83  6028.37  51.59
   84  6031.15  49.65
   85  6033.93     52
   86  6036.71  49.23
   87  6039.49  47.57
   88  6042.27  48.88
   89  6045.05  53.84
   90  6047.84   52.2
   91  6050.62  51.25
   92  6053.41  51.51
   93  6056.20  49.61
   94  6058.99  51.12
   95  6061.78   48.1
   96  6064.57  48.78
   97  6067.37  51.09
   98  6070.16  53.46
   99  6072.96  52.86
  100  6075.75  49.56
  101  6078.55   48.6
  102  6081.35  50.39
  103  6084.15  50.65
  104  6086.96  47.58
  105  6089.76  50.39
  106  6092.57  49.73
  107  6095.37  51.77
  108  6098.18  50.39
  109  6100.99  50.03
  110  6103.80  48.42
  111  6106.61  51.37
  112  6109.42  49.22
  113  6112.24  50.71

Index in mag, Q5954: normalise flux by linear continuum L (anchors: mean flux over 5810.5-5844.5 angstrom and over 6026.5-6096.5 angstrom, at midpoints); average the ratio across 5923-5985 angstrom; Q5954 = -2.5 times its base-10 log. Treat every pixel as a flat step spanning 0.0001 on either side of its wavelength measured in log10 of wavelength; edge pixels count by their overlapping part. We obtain 0.061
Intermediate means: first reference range 51.1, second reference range 50.4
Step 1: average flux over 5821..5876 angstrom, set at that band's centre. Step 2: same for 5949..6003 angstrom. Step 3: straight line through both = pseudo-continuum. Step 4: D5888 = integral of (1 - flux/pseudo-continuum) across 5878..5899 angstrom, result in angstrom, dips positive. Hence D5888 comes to 4.2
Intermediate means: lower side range 50.1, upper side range 48.5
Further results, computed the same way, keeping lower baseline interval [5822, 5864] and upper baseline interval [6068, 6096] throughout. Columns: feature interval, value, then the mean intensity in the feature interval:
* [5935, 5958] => 1.0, 48.4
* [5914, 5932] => 1.1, 47.5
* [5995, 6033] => 0.9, 49.4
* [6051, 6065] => 0.1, 50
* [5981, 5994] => 0.5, 48.5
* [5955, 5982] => 1.3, 48.1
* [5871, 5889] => 1.9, 45.3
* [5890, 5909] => 3.8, 40.4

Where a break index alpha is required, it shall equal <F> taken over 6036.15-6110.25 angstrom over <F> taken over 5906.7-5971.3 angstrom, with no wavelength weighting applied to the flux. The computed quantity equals 1.05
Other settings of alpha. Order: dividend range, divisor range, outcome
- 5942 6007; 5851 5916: 1.08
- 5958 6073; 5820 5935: 1.05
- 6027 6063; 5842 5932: 1.10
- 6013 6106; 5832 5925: 1.08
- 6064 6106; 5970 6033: 1.03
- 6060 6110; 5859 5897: 1.13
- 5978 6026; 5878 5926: 1.13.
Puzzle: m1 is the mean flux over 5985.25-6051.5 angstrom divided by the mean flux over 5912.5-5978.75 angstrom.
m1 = 1.04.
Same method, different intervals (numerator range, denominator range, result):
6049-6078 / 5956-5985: 1.06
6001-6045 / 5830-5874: 0.99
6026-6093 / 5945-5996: 1.04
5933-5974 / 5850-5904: 1.07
